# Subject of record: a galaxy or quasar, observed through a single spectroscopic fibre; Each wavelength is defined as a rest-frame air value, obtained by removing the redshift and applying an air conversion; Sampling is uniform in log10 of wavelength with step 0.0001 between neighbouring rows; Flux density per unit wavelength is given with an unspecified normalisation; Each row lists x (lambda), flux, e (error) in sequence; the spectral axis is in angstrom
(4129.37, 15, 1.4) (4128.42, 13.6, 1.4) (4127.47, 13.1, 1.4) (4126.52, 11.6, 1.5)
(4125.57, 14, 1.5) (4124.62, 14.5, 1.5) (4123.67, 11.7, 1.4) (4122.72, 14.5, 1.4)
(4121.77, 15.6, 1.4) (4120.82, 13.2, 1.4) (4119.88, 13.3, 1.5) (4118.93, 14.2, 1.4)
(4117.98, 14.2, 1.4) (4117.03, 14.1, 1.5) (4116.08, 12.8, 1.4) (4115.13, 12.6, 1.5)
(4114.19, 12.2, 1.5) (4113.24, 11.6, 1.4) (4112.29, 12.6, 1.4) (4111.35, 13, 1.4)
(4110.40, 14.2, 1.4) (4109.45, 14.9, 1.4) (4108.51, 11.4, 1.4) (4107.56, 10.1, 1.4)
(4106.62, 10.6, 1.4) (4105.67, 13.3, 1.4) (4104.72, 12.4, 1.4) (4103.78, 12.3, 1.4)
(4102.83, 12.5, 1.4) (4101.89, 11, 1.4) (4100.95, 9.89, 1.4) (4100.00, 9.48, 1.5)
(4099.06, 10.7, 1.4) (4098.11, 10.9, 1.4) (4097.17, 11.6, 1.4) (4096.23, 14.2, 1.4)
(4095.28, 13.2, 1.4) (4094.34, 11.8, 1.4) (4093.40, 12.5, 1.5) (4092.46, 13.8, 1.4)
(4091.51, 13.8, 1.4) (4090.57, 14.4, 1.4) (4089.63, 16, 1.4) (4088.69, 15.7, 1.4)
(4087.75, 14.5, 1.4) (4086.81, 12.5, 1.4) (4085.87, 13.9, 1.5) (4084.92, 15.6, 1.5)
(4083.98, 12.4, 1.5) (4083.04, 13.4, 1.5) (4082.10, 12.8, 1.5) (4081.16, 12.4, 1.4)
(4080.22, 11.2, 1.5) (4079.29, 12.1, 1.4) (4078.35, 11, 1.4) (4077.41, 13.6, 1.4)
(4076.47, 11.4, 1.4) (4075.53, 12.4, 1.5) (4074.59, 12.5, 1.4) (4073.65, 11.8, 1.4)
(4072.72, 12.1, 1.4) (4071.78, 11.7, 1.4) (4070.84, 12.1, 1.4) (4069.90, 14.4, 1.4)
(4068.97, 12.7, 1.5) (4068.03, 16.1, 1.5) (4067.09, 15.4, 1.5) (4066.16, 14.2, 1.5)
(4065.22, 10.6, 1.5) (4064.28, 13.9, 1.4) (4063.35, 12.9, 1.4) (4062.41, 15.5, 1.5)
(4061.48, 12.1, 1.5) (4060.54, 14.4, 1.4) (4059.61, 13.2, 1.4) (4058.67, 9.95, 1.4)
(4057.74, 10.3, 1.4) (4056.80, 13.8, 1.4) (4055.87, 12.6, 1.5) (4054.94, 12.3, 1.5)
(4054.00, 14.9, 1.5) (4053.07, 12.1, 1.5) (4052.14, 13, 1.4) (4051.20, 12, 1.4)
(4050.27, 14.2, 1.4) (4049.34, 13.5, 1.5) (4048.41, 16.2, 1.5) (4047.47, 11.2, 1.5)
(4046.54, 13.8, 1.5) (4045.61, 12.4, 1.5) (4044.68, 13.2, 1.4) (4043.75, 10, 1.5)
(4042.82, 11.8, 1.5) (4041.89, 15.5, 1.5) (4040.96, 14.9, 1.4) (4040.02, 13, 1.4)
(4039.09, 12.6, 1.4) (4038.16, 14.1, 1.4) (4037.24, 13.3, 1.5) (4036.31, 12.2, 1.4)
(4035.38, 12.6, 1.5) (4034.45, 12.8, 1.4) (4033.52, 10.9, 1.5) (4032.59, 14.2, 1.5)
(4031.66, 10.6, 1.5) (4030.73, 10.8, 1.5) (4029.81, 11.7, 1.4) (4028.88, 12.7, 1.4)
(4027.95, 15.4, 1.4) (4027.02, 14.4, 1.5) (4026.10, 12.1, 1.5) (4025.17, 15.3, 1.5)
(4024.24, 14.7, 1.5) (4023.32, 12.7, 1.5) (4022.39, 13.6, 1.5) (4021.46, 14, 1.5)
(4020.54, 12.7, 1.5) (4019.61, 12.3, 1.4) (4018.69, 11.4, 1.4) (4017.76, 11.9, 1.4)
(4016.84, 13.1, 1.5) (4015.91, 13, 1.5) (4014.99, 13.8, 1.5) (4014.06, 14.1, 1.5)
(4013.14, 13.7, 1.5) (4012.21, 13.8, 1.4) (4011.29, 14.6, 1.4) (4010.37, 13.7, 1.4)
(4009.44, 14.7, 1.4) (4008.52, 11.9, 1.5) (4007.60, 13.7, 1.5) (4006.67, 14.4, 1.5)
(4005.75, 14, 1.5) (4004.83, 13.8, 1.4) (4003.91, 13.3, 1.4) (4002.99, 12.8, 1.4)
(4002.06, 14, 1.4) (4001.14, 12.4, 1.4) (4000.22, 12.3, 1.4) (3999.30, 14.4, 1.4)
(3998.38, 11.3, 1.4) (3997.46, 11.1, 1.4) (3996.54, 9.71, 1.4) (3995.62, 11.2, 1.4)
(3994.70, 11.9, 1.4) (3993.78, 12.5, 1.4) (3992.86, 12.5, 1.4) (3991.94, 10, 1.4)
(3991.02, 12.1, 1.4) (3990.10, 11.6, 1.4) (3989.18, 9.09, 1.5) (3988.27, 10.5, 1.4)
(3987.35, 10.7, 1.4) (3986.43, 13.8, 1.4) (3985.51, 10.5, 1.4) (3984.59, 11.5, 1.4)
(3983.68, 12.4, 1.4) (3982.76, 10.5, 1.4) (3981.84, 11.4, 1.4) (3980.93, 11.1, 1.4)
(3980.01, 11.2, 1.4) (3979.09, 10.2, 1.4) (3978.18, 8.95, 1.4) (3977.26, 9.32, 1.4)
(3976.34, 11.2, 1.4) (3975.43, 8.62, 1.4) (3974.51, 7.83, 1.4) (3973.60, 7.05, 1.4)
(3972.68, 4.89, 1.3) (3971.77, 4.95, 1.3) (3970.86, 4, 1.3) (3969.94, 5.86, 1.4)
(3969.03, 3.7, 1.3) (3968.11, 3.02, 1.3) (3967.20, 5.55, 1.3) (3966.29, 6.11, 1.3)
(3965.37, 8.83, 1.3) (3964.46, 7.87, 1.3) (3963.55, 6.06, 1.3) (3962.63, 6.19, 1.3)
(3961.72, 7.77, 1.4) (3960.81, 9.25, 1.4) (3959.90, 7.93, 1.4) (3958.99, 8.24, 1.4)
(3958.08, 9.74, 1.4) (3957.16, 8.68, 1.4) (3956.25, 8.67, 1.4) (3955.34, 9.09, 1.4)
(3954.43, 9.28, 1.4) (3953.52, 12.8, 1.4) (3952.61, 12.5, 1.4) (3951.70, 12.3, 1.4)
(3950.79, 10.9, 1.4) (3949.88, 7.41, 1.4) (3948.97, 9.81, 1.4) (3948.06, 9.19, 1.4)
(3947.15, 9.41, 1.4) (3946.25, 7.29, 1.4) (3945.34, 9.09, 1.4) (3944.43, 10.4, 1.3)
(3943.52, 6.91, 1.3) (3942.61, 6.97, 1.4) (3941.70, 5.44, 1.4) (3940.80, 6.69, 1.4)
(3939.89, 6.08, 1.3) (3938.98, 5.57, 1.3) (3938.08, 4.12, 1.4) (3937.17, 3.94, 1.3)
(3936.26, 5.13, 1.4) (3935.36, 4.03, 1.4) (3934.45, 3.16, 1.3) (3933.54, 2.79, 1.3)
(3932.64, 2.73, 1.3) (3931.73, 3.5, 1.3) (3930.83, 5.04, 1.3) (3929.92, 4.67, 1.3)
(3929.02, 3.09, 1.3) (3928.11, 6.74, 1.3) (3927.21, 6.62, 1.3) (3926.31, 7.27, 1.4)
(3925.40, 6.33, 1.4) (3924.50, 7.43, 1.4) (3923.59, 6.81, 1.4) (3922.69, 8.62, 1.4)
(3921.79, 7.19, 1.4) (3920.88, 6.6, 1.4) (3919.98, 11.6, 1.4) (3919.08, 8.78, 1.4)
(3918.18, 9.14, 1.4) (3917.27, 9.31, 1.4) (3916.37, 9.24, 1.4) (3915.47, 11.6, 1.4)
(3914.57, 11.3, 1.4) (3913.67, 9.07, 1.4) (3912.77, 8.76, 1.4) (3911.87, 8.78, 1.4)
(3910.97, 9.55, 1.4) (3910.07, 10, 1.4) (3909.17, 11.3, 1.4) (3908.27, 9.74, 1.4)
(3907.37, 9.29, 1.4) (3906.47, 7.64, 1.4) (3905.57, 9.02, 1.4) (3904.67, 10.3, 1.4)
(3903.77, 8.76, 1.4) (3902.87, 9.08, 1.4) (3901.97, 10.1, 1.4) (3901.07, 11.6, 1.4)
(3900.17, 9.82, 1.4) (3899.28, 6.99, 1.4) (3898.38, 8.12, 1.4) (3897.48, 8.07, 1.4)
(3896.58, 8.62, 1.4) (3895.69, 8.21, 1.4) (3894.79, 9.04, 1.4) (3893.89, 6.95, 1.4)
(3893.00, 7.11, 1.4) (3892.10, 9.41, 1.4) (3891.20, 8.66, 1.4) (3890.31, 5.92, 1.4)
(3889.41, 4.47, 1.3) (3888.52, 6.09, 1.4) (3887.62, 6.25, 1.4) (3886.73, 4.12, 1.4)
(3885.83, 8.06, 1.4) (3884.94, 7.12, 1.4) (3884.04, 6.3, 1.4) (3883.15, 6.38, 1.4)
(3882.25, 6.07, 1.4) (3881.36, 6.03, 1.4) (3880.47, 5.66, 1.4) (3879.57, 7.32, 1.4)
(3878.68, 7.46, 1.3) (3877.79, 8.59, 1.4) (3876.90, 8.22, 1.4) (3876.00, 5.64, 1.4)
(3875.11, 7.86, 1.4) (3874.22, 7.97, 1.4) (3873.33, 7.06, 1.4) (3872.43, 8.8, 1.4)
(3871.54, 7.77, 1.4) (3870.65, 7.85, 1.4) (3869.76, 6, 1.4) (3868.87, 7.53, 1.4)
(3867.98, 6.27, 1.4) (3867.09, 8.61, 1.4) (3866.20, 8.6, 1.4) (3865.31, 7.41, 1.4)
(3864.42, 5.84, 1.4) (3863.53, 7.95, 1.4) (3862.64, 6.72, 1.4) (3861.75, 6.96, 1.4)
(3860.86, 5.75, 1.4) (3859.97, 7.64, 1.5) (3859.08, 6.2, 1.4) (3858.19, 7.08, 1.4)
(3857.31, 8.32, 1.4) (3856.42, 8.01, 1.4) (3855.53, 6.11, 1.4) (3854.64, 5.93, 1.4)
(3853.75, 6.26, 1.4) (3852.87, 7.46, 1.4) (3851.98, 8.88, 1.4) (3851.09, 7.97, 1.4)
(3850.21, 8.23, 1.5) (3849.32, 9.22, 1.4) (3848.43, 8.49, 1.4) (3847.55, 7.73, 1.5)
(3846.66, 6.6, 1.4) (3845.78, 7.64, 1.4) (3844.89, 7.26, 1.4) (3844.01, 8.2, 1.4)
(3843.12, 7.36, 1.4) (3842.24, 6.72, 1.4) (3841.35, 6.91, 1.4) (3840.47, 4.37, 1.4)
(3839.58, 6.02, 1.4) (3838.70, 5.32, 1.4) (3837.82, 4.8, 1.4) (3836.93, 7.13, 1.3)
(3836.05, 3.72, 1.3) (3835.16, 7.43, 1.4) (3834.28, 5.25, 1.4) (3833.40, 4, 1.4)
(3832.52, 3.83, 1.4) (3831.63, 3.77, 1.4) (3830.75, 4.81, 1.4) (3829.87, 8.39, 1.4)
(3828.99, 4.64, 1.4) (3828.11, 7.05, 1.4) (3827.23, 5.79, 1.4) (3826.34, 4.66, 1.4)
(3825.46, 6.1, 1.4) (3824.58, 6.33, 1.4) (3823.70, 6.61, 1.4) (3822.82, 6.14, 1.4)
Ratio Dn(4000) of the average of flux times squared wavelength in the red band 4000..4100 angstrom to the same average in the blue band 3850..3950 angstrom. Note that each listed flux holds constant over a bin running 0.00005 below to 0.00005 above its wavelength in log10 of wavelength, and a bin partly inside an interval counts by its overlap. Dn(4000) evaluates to 1.89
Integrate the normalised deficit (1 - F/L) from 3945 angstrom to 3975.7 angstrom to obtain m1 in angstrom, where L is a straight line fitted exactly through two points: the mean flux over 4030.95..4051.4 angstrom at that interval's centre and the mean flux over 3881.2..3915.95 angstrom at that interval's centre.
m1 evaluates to 7.0 angstrom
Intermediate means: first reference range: 8.32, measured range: 7.93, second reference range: 12.9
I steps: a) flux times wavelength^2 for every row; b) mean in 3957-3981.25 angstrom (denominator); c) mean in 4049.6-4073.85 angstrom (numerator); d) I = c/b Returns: 1.8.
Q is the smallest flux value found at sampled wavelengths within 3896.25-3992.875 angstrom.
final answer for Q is 2.73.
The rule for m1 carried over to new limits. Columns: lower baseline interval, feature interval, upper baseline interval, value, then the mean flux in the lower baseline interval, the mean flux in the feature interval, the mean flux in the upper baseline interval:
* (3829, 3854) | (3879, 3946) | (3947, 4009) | 7.0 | 6.54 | 7.4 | 9.96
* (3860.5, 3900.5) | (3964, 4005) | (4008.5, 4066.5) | 4.6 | 7.23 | 9.93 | 13.1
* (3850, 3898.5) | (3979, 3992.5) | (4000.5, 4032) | 0.9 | 7.21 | 11.1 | 13.3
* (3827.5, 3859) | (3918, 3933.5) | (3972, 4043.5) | 4.8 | 6.59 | 6.45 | 12.2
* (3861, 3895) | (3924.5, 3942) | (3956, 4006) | 7.3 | 7.08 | 4.95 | 9.7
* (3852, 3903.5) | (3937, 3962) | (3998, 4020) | 5.1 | 7.38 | 8.47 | 13.3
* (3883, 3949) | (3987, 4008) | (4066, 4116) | -4.6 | 7.53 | 12.1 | 12.7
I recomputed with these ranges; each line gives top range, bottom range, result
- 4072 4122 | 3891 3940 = 1.82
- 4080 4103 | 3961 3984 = 1.75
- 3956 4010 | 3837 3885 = 1.50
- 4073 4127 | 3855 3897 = 2.01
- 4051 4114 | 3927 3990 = 1.73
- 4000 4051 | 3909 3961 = 1.77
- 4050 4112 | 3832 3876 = 2.06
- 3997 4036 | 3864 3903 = 1.88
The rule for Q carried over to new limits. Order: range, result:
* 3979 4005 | 9.09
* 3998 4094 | 9.95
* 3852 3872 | 5.75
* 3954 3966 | 6.06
